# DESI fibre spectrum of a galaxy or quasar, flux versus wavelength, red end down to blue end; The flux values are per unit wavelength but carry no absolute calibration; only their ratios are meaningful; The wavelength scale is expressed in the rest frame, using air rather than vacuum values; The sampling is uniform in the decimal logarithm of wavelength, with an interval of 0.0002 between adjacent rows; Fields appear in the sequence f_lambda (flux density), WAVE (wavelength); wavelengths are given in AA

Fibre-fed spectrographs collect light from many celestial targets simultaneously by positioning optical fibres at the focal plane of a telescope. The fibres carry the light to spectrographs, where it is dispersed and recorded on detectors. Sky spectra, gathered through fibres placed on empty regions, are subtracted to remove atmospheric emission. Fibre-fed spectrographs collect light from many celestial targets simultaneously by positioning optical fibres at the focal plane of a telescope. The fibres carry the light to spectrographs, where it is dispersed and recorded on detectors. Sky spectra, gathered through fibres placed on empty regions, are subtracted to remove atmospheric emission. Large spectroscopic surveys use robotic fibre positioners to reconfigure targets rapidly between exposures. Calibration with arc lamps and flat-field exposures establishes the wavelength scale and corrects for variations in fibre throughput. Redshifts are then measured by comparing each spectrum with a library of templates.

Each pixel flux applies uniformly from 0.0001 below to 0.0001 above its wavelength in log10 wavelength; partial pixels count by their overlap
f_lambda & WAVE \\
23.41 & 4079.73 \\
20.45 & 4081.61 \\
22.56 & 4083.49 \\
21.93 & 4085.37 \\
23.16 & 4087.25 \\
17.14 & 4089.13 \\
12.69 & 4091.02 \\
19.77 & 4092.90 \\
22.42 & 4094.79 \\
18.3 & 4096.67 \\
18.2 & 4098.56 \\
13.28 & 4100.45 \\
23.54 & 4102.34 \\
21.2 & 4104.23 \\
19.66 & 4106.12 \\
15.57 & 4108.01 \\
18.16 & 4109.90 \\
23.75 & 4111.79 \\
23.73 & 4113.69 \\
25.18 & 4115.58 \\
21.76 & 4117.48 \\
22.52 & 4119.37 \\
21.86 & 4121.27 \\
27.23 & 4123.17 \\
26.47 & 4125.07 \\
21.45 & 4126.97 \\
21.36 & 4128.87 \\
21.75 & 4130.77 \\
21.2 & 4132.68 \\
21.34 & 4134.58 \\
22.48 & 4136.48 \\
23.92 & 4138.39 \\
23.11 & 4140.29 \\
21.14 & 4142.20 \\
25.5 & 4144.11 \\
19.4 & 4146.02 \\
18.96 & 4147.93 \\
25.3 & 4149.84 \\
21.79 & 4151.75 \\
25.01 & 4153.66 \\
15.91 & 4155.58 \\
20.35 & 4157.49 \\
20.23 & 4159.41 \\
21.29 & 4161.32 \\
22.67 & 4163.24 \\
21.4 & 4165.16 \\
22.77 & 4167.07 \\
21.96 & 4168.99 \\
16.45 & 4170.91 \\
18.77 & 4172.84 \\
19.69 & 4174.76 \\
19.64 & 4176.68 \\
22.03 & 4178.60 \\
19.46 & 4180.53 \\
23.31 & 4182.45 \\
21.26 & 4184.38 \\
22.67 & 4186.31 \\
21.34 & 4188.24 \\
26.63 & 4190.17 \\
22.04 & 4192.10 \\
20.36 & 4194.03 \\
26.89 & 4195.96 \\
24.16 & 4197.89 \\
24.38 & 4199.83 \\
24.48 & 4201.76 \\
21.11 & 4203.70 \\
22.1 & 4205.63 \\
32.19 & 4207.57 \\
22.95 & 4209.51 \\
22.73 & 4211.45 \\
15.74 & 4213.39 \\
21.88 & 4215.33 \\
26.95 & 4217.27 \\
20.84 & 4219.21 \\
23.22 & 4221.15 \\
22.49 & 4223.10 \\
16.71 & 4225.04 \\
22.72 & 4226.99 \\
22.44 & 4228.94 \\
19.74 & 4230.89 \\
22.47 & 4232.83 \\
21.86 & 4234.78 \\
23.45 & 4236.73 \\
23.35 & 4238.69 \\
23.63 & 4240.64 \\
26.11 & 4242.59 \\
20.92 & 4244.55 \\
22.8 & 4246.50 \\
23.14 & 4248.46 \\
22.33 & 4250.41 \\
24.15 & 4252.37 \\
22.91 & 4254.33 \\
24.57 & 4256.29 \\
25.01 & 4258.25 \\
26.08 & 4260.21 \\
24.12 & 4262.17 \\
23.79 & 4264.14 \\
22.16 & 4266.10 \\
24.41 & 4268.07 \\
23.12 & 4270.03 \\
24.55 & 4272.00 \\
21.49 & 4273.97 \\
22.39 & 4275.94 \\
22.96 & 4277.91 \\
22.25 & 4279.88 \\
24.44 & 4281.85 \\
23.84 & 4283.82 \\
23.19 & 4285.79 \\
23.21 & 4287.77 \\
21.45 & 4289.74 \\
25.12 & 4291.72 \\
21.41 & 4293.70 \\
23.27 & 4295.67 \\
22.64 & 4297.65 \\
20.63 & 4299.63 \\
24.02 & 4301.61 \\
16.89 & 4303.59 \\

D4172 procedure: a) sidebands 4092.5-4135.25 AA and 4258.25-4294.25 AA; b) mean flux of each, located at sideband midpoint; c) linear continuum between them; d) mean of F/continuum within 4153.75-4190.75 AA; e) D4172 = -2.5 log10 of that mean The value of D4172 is 0.06 mag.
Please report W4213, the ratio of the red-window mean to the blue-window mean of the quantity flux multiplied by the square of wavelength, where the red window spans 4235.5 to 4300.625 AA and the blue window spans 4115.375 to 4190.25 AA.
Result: 1.1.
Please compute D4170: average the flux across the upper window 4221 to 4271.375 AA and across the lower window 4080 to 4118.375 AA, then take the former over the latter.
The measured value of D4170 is 1.14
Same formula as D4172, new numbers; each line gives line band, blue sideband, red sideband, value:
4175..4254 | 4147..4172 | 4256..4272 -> 0.00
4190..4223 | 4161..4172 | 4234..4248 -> -0.06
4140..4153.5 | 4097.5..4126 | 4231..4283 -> -0.02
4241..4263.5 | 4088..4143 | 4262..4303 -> -0.06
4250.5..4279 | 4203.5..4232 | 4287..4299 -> -0.05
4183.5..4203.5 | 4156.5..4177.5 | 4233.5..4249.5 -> -0.09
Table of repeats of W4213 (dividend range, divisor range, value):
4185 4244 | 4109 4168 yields 1.07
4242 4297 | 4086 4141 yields 1.19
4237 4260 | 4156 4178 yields 1.20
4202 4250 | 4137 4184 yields 1.10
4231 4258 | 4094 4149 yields 1.14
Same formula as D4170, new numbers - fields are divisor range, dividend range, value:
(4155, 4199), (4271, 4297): 1.08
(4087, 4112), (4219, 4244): 1.18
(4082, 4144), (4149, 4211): 1.05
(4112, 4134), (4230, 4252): 0.98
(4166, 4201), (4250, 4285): 1.08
